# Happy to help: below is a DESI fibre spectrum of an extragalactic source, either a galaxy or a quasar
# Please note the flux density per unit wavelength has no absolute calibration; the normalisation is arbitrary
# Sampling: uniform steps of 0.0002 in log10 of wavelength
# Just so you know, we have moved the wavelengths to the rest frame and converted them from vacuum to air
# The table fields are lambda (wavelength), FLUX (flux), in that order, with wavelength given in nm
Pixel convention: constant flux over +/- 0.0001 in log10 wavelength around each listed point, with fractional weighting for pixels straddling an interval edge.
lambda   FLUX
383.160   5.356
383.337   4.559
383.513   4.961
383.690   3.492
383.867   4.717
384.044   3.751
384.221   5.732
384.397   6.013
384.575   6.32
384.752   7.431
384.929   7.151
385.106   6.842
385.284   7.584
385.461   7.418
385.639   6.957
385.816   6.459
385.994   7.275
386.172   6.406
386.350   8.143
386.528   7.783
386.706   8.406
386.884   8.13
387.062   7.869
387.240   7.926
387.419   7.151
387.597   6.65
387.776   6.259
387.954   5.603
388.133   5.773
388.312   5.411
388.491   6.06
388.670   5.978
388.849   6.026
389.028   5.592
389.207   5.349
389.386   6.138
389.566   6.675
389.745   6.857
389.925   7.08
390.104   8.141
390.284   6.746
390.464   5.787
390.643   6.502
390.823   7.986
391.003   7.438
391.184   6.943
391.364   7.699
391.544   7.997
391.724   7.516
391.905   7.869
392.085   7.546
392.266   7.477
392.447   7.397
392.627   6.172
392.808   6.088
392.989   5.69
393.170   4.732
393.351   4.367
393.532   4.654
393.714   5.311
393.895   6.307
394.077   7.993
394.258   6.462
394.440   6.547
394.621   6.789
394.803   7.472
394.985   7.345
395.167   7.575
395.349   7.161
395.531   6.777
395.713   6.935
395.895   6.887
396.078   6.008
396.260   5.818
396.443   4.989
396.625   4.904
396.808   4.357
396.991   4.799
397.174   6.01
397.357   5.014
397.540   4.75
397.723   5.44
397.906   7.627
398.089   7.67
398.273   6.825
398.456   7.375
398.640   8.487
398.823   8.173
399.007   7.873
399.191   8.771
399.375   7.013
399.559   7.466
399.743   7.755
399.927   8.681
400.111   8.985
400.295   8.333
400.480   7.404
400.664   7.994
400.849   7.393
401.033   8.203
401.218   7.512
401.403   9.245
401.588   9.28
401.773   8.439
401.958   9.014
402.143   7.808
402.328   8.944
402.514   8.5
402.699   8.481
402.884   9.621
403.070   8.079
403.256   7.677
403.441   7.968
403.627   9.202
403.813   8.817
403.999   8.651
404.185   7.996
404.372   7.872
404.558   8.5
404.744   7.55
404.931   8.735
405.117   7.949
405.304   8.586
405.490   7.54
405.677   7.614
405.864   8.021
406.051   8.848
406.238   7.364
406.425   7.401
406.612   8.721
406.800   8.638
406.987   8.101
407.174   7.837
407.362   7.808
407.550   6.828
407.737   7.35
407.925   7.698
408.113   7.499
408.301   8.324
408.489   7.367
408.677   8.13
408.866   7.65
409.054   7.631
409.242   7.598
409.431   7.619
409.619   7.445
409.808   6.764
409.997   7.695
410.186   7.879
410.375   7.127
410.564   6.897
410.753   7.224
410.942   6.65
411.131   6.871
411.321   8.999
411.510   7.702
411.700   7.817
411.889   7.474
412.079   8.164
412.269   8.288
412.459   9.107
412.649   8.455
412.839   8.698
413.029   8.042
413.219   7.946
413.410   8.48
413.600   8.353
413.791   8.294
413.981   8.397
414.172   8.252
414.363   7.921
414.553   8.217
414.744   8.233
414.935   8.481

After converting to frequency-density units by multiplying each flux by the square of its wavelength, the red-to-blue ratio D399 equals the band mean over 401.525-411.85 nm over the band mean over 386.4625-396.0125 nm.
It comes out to 1.28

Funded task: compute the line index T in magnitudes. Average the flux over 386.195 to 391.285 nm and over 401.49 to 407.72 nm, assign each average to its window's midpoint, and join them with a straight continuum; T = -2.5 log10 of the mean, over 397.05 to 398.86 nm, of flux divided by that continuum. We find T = 0.149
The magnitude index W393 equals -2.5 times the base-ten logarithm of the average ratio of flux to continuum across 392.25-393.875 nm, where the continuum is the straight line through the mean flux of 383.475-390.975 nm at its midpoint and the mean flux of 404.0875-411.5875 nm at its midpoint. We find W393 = 0.20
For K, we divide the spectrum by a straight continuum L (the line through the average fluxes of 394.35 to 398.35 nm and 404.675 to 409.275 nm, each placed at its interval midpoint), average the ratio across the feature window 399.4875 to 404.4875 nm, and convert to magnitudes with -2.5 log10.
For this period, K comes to -0.17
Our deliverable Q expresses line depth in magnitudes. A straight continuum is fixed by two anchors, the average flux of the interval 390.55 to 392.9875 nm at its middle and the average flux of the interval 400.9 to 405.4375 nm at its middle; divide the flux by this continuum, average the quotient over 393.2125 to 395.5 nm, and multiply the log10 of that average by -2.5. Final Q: 0.16 mag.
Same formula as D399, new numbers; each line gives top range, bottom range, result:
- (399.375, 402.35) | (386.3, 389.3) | 1.31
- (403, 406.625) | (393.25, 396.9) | 1.37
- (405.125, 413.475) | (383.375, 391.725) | 1.32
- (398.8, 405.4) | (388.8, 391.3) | 1.32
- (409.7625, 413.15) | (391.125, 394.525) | 1.30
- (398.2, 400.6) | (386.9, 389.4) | 1.33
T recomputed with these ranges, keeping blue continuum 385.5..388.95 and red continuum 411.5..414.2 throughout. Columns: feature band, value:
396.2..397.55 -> 0.41 mag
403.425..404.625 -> -0.09 mag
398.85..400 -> -0.06 mag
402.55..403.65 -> -0.10 mag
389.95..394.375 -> 0.07 mag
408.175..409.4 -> 0.04 mag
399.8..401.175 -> -0.07 mag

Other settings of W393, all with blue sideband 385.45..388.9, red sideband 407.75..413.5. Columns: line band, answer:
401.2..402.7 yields -0.16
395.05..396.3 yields 0.06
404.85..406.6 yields -0.06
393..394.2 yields 0.26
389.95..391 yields -0.01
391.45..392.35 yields -0.09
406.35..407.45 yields -0.06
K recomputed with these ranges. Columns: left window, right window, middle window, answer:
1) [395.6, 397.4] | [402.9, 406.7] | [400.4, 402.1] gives -0.17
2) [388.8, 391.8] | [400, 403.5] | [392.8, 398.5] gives 0.23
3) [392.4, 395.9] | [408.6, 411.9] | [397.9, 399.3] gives -0.17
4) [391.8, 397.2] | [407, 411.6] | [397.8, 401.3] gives -0.17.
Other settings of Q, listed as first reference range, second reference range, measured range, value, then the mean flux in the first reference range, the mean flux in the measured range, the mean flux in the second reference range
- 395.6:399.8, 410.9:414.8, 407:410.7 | 0.024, 6.56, 7.54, 8.13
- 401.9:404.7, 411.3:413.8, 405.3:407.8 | 0.066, 8.45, 7.89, 8.25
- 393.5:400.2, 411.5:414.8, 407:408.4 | 0.012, 6.75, 7.65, 8.23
